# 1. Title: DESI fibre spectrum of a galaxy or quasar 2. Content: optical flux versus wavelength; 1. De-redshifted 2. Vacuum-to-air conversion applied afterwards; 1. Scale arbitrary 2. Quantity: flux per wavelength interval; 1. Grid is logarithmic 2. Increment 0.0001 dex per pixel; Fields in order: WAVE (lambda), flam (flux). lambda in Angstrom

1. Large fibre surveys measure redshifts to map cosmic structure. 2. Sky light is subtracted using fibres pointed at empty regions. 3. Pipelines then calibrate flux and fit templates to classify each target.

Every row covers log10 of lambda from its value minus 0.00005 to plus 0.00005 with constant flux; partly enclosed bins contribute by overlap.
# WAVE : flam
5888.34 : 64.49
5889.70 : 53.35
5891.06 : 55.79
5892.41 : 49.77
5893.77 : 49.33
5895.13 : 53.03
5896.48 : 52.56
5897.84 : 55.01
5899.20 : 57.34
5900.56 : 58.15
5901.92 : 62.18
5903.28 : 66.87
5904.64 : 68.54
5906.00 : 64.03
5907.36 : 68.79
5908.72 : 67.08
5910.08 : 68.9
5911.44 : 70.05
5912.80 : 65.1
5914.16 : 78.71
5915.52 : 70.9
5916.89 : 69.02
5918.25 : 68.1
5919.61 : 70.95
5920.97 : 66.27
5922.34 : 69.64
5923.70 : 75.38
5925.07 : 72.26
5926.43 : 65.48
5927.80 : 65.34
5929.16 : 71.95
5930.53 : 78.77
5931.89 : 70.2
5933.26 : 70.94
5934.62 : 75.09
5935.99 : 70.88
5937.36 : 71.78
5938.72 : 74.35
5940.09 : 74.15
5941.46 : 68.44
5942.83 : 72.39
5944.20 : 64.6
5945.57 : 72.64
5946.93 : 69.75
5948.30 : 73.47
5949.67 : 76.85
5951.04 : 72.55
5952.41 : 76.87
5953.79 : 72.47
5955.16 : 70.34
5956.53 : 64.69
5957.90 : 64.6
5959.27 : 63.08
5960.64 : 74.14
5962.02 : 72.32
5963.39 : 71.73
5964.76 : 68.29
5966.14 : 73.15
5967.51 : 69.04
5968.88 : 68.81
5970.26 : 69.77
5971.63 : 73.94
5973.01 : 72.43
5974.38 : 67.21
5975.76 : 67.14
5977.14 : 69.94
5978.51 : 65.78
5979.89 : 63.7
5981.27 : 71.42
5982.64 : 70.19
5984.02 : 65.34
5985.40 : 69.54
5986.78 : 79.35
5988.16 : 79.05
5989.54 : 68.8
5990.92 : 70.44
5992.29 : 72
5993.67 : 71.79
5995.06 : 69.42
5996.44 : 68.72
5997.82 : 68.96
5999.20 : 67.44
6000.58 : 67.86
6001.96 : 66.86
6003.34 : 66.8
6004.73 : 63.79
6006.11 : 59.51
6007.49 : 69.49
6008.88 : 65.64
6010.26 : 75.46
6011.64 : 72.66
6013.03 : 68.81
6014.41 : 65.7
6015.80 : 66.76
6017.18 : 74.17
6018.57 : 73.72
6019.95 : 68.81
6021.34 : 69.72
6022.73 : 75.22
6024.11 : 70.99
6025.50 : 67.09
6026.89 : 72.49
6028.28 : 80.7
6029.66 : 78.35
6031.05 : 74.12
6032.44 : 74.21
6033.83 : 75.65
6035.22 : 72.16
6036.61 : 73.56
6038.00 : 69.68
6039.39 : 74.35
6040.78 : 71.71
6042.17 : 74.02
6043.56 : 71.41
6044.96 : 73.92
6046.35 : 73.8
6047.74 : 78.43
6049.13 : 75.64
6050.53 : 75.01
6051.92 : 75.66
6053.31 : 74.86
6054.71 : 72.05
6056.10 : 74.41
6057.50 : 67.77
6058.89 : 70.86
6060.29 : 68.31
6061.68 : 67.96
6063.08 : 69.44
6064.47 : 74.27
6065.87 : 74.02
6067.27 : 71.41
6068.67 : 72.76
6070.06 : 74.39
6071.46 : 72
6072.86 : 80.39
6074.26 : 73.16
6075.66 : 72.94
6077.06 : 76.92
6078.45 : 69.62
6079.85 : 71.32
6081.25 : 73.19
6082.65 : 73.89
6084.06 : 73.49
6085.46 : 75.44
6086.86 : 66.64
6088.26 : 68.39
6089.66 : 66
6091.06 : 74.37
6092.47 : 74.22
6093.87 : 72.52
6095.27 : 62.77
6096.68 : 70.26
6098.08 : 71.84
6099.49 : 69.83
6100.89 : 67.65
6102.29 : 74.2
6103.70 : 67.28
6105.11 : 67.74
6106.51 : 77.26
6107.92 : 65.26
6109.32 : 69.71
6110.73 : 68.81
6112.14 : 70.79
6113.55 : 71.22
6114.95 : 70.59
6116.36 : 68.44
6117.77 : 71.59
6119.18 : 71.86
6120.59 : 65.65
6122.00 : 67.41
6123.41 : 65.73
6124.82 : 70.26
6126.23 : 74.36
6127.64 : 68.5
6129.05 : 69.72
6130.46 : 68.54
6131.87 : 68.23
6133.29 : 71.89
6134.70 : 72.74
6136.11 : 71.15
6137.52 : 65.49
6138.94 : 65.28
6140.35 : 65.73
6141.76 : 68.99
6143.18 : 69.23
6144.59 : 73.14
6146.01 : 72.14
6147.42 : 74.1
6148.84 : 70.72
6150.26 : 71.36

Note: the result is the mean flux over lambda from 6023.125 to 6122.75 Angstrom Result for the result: 72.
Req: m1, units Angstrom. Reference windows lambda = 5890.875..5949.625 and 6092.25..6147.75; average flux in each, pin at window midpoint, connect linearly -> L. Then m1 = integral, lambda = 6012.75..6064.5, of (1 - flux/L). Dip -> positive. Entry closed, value -2.8 Angstrom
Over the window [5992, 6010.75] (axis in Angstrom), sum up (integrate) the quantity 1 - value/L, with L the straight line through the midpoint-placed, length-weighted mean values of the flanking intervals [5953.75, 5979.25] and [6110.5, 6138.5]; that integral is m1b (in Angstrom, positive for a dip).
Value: 0.4 Angstrom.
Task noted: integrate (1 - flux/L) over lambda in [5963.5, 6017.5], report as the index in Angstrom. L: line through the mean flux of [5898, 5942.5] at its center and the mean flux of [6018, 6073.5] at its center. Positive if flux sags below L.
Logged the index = 1.5 Angstrom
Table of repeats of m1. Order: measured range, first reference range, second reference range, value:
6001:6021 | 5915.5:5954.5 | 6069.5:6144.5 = 0.7 Angstrom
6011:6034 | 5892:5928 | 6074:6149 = -1.5 Angstrom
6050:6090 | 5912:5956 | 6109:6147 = -1.3 Angstrom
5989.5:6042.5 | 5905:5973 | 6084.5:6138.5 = -0.3 Angstrom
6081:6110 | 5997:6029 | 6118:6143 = -0.6 Angstrom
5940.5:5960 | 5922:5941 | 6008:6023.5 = 0.4 Angstrom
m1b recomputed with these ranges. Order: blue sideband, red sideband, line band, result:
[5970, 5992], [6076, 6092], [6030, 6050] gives -0.75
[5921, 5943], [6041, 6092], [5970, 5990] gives 0.46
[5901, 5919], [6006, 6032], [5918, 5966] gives -1.25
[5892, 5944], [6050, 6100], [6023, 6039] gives -0.67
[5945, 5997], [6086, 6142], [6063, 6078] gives -0.88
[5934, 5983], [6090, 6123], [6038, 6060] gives -1.00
